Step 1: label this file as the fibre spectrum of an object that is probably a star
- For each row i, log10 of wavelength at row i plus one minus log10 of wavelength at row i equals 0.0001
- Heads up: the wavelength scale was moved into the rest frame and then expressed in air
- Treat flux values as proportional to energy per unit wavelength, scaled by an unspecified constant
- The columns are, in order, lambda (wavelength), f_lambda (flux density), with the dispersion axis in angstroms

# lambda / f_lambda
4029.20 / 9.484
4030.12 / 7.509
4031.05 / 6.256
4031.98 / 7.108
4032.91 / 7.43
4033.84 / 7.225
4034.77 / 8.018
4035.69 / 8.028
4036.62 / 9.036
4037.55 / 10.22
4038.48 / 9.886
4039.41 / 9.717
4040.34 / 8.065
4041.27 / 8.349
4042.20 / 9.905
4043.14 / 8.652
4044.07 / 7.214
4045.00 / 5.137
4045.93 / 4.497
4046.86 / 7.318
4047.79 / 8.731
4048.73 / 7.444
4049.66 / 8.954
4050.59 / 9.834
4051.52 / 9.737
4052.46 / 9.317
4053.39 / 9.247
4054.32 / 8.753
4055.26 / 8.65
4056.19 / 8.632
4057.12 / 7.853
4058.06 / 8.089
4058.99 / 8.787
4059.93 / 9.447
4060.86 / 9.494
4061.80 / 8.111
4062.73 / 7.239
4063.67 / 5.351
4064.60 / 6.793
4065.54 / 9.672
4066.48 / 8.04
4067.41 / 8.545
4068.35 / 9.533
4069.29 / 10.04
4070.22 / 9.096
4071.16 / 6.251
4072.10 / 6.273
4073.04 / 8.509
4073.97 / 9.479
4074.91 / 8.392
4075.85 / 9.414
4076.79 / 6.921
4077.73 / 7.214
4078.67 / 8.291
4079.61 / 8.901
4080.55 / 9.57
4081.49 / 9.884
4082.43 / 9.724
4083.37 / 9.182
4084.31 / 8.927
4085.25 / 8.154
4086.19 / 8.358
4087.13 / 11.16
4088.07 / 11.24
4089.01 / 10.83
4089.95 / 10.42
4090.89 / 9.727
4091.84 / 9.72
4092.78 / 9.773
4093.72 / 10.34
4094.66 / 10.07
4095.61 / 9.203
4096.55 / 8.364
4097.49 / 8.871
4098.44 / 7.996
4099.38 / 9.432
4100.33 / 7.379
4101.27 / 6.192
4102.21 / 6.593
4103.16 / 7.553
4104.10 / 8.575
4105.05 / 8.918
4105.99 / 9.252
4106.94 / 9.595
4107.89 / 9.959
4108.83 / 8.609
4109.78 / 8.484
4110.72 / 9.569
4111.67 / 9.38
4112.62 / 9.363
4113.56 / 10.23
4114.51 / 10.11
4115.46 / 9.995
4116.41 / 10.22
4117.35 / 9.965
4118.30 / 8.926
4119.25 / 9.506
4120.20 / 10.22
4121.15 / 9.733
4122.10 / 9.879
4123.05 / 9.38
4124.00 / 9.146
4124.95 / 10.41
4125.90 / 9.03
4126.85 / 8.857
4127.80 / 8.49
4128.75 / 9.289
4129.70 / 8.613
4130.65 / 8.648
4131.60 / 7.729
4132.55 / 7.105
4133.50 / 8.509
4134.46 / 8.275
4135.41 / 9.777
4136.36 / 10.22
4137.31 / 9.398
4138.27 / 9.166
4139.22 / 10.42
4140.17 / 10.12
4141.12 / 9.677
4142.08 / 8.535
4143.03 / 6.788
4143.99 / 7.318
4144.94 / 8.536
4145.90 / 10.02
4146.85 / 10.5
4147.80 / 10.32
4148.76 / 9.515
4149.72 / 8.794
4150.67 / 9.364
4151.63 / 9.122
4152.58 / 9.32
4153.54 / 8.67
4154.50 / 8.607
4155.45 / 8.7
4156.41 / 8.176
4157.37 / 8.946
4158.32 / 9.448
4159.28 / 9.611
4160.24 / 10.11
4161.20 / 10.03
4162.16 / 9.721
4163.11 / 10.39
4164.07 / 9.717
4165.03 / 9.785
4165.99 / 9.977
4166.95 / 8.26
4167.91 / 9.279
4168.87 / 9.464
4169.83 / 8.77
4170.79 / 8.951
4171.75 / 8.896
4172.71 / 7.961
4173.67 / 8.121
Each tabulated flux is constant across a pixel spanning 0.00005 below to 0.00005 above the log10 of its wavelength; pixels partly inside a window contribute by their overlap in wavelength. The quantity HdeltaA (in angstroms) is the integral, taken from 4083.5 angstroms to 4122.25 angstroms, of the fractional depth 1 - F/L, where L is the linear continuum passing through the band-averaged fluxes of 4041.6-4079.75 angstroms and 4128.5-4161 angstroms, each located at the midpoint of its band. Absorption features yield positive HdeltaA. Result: -2.88 angstroms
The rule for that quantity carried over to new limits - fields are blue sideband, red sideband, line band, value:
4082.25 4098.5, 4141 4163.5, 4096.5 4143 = 1.72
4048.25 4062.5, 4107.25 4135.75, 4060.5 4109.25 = 1.34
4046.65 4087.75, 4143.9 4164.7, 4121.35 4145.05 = 0.58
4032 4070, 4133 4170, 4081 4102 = -1.34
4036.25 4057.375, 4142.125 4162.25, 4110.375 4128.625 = -1.40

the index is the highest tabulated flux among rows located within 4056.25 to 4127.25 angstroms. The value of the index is 11.24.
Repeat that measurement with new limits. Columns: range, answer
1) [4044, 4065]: 9.834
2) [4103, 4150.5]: 10.5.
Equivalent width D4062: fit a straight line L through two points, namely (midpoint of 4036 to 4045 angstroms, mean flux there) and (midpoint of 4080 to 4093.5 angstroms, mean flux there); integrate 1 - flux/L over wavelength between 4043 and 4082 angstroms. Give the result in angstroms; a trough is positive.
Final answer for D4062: 4.15 angstroms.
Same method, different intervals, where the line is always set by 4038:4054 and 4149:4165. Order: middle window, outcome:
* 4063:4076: 0.6 angstroms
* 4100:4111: 0.6 angstroms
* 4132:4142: -0.1 angstroms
